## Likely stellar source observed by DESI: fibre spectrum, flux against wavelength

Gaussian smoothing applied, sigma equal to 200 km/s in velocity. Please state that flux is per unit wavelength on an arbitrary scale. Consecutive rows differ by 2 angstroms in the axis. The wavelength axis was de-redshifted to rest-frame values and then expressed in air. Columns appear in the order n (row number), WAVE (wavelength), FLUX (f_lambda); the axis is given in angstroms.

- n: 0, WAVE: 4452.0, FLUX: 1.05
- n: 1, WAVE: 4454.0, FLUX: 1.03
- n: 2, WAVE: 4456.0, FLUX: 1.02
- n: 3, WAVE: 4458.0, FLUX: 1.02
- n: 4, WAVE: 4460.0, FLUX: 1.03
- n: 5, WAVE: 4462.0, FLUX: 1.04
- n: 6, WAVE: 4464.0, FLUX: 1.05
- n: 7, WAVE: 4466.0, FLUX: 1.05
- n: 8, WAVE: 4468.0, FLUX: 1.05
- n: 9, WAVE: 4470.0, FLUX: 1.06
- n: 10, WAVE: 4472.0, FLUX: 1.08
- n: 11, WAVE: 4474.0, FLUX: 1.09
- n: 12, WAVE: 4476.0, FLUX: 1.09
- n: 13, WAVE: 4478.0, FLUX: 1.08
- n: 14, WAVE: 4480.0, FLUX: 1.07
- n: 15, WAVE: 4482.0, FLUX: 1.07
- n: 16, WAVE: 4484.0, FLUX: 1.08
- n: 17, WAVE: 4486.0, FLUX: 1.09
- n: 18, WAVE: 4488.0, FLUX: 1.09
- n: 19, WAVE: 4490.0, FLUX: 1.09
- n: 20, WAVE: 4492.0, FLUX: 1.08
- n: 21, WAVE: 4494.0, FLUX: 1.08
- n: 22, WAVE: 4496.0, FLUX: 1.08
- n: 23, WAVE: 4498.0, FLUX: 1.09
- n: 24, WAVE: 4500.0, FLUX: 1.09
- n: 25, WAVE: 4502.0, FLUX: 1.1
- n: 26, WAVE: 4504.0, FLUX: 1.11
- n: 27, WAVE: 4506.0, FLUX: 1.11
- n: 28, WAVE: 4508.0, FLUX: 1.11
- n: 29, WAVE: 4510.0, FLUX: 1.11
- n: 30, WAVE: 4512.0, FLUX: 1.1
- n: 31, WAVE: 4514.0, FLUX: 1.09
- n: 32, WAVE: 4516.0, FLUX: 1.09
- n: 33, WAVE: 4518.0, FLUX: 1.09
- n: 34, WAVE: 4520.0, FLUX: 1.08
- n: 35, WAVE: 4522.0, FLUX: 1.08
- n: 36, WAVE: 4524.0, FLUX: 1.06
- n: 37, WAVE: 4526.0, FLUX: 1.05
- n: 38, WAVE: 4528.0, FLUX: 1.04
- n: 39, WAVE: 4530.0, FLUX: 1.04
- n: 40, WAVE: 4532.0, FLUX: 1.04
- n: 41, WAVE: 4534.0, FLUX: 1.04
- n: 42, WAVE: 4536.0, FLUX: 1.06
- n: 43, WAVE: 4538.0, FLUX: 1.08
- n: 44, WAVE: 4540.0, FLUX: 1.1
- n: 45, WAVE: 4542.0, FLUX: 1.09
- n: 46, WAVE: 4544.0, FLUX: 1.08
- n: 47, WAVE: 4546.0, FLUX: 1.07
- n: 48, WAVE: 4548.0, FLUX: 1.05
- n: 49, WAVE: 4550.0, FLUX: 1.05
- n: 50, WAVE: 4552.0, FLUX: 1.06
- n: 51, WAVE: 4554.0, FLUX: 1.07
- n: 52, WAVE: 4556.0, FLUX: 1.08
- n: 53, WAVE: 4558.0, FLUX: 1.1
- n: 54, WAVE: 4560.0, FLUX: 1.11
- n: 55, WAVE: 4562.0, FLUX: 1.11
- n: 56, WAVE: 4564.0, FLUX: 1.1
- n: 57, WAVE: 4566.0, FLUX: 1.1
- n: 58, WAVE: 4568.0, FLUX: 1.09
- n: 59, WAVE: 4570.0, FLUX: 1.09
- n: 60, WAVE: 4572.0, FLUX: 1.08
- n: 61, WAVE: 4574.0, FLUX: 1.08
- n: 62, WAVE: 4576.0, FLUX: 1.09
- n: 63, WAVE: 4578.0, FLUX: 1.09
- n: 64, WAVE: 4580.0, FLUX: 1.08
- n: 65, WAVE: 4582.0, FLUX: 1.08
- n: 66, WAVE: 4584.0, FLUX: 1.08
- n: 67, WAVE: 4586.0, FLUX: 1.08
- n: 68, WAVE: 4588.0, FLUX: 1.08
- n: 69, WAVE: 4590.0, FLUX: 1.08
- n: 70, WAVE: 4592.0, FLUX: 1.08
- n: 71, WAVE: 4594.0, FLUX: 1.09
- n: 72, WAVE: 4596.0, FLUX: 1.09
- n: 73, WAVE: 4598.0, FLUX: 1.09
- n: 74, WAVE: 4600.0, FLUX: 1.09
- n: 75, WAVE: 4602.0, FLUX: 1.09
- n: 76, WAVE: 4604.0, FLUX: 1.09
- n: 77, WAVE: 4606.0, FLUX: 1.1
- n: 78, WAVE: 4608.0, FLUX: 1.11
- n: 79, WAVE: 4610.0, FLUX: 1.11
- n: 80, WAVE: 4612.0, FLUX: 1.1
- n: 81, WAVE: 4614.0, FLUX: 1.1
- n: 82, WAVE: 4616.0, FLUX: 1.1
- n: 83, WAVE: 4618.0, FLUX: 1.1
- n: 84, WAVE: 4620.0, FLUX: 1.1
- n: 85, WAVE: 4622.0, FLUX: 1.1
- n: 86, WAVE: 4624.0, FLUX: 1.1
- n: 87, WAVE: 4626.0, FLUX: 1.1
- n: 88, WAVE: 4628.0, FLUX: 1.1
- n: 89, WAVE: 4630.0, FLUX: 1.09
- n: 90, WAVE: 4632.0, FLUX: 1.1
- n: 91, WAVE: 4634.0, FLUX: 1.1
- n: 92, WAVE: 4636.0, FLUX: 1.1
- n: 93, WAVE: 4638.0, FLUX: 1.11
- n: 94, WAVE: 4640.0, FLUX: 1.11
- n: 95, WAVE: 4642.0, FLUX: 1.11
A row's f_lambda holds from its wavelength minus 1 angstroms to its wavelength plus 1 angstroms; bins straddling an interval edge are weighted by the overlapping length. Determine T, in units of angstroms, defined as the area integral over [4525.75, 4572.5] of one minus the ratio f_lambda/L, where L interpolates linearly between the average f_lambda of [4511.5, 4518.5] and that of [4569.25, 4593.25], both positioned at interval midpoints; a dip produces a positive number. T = 0.54 angstroms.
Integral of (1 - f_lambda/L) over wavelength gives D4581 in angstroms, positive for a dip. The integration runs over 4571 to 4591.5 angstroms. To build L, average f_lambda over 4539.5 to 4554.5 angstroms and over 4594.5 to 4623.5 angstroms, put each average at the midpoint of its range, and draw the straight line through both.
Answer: 0.1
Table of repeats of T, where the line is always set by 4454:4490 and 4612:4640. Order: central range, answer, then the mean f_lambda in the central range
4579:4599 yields 0.15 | 1.08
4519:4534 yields 0.29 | 1.05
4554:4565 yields -0.14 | 1.1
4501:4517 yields -0.46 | 1.1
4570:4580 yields 0.03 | 1.08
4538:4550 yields 0.05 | 1.08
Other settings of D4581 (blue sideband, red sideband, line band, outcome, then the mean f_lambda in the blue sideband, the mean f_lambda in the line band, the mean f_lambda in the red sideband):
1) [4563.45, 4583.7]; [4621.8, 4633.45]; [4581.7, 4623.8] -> 0.02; 1.09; 1.09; 1.1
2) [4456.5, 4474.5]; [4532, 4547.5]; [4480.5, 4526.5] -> -1.17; 1.05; 1.09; 1.07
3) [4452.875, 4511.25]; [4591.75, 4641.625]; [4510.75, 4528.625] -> 0.06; 1.07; 1.08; 1.1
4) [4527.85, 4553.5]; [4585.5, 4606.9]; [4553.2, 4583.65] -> -0.43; 1.06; 1.09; 1.09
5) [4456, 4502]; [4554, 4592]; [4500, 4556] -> 0.16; 1.07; 1.08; 1.09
